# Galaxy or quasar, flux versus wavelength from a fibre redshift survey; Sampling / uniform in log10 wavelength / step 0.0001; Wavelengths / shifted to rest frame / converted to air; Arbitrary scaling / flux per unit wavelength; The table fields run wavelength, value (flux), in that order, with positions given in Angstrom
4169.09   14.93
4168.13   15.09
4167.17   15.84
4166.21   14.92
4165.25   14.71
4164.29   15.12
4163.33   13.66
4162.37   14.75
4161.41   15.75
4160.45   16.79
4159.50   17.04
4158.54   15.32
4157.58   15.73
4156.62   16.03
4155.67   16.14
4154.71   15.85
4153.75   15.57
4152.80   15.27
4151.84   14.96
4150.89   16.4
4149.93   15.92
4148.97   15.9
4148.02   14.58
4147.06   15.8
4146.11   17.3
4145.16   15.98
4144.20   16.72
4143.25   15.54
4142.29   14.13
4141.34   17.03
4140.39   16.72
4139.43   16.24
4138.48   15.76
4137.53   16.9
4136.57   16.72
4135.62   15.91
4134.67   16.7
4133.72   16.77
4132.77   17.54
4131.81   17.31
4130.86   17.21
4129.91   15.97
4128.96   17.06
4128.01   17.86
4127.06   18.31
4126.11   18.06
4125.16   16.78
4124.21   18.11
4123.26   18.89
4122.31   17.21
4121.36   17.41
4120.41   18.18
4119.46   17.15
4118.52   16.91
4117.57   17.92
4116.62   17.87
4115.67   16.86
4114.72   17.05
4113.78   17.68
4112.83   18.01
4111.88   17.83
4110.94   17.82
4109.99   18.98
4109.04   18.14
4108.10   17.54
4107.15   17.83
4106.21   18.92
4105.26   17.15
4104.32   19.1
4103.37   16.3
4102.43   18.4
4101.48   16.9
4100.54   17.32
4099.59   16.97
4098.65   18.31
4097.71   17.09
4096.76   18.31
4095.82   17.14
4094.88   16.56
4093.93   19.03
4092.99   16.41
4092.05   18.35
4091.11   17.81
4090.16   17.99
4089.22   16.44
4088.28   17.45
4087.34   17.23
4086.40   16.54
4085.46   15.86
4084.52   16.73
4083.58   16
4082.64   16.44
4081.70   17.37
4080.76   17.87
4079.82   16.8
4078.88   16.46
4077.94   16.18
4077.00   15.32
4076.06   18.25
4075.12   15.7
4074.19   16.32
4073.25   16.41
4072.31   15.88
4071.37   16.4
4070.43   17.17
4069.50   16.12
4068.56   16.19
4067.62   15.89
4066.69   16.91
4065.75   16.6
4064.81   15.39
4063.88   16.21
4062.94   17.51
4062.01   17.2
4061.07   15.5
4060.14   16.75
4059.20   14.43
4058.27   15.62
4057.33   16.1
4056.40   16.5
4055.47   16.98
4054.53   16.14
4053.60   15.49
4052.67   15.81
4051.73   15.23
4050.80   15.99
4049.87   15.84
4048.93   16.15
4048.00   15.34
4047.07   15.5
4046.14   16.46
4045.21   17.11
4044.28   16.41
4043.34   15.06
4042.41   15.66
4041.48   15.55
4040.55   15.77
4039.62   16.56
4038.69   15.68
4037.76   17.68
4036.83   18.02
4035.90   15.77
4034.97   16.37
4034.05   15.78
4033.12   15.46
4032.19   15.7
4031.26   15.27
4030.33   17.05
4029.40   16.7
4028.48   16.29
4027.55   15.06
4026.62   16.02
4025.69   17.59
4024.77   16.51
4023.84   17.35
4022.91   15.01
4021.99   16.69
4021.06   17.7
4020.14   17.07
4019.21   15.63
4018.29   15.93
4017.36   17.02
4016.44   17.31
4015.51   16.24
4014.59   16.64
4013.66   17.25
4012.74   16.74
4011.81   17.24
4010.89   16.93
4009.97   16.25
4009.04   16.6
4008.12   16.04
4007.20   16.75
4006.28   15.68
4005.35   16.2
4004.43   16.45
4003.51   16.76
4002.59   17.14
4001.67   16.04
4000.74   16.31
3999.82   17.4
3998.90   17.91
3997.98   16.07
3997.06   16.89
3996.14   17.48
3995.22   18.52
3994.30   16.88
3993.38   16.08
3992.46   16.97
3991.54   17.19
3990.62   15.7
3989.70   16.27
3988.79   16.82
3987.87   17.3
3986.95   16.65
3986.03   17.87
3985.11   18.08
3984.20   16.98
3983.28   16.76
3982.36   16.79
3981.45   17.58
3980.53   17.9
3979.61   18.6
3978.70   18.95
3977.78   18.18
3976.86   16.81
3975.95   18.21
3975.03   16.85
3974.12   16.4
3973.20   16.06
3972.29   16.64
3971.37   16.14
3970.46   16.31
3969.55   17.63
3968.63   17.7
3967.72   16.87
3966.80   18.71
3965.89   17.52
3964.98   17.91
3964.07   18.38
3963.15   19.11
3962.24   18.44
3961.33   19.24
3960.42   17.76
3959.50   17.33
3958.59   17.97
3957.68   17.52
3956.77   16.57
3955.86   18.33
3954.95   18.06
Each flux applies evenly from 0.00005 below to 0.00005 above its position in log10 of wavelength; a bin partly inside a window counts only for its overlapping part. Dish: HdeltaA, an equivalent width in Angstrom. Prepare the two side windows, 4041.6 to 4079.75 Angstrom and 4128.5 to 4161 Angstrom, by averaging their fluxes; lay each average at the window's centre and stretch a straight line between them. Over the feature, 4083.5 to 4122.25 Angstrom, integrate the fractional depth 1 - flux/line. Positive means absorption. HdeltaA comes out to -3.2 Angstrom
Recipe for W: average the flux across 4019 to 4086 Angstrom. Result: 16.3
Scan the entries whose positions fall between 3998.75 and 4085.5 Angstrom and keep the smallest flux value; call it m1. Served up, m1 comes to 14.43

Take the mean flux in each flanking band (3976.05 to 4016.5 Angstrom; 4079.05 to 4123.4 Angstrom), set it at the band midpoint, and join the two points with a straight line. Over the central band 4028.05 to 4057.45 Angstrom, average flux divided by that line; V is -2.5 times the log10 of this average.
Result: 0.07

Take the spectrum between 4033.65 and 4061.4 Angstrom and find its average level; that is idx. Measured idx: 16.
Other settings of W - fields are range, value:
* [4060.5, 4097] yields 16.8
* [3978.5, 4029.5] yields 16.8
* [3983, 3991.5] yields 17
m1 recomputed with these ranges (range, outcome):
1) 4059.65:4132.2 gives 15.32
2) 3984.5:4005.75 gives 15.7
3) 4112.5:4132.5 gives 15.97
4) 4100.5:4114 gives 16.3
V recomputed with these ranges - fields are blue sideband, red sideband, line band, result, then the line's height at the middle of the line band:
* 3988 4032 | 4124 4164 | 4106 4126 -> -0.090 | 16.3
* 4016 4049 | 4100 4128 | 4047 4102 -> 0.029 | 17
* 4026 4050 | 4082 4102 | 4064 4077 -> 0.026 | 16.8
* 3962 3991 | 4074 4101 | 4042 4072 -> 0.067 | 17.1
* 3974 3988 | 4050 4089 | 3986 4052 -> 0.036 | 17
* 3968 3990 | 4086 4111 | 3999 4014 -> 0.044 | 17.3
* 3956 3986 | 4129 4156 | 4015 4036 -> 0.051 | 17.1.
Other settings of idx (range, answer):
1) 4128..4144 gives 16.5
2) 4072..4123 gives 17.3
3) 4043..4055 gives 15.9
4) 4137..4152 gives 16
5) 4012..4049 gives 16.3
